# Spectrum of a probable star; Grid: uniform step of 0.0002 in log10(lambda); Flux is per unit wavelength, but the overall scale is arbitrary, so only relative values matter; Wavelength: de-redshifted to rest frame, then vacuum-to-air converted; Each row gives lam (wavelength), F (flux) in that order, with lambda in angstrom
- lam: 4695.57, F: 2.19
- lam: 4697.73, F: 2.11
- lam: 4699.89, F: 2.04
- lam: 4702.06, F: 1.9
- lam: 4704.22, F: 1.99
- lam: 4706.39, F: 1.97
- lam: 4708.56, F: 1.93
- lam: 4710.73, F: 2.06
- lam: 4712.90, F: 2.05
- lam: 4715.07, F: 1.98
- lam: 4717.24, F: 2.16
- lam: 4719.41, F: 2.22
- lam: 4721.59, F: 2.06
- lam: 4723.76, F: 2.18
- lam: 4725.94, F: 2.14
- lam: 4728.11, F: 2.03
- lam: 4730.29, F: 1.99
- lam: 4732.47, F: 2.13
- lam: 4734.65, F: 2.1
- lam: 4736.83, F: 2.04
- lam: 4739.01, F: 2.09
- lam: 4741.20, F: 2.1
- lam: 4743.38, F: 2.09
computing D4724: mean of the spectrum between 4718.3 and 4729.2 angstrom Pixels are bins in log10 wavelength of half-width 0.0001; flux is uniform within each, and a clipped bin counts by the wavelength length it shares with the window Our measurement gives 2.13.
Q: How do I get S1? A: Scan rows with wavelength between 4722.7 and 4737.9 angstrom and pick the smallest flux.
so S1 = 1.99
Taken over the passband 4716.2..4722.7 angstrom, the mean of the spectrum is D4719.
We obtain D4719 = 2.15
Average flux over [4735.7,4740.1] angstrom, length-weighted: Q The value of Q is 2.07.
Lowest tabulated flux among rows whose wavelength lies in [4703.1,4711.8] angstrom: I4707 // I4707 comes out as 1.93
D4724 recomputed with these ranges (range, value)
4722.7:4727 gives 2.16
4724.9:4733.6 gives 2.07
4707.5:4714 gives 2.01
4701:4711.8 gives 1.97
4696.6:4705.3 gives 2.01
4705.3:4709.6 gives 1.95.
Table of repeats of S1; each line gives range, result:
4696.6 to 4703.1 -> 1.9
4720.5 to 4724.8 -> 2.06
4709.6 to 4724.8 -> 1.98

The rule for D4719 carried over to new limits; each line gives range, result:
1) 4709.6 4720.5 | 2.09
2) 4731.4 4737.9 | 2.09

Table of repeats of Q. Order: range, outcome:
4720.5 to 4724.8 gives 2.12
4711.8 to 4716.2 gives 2.02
